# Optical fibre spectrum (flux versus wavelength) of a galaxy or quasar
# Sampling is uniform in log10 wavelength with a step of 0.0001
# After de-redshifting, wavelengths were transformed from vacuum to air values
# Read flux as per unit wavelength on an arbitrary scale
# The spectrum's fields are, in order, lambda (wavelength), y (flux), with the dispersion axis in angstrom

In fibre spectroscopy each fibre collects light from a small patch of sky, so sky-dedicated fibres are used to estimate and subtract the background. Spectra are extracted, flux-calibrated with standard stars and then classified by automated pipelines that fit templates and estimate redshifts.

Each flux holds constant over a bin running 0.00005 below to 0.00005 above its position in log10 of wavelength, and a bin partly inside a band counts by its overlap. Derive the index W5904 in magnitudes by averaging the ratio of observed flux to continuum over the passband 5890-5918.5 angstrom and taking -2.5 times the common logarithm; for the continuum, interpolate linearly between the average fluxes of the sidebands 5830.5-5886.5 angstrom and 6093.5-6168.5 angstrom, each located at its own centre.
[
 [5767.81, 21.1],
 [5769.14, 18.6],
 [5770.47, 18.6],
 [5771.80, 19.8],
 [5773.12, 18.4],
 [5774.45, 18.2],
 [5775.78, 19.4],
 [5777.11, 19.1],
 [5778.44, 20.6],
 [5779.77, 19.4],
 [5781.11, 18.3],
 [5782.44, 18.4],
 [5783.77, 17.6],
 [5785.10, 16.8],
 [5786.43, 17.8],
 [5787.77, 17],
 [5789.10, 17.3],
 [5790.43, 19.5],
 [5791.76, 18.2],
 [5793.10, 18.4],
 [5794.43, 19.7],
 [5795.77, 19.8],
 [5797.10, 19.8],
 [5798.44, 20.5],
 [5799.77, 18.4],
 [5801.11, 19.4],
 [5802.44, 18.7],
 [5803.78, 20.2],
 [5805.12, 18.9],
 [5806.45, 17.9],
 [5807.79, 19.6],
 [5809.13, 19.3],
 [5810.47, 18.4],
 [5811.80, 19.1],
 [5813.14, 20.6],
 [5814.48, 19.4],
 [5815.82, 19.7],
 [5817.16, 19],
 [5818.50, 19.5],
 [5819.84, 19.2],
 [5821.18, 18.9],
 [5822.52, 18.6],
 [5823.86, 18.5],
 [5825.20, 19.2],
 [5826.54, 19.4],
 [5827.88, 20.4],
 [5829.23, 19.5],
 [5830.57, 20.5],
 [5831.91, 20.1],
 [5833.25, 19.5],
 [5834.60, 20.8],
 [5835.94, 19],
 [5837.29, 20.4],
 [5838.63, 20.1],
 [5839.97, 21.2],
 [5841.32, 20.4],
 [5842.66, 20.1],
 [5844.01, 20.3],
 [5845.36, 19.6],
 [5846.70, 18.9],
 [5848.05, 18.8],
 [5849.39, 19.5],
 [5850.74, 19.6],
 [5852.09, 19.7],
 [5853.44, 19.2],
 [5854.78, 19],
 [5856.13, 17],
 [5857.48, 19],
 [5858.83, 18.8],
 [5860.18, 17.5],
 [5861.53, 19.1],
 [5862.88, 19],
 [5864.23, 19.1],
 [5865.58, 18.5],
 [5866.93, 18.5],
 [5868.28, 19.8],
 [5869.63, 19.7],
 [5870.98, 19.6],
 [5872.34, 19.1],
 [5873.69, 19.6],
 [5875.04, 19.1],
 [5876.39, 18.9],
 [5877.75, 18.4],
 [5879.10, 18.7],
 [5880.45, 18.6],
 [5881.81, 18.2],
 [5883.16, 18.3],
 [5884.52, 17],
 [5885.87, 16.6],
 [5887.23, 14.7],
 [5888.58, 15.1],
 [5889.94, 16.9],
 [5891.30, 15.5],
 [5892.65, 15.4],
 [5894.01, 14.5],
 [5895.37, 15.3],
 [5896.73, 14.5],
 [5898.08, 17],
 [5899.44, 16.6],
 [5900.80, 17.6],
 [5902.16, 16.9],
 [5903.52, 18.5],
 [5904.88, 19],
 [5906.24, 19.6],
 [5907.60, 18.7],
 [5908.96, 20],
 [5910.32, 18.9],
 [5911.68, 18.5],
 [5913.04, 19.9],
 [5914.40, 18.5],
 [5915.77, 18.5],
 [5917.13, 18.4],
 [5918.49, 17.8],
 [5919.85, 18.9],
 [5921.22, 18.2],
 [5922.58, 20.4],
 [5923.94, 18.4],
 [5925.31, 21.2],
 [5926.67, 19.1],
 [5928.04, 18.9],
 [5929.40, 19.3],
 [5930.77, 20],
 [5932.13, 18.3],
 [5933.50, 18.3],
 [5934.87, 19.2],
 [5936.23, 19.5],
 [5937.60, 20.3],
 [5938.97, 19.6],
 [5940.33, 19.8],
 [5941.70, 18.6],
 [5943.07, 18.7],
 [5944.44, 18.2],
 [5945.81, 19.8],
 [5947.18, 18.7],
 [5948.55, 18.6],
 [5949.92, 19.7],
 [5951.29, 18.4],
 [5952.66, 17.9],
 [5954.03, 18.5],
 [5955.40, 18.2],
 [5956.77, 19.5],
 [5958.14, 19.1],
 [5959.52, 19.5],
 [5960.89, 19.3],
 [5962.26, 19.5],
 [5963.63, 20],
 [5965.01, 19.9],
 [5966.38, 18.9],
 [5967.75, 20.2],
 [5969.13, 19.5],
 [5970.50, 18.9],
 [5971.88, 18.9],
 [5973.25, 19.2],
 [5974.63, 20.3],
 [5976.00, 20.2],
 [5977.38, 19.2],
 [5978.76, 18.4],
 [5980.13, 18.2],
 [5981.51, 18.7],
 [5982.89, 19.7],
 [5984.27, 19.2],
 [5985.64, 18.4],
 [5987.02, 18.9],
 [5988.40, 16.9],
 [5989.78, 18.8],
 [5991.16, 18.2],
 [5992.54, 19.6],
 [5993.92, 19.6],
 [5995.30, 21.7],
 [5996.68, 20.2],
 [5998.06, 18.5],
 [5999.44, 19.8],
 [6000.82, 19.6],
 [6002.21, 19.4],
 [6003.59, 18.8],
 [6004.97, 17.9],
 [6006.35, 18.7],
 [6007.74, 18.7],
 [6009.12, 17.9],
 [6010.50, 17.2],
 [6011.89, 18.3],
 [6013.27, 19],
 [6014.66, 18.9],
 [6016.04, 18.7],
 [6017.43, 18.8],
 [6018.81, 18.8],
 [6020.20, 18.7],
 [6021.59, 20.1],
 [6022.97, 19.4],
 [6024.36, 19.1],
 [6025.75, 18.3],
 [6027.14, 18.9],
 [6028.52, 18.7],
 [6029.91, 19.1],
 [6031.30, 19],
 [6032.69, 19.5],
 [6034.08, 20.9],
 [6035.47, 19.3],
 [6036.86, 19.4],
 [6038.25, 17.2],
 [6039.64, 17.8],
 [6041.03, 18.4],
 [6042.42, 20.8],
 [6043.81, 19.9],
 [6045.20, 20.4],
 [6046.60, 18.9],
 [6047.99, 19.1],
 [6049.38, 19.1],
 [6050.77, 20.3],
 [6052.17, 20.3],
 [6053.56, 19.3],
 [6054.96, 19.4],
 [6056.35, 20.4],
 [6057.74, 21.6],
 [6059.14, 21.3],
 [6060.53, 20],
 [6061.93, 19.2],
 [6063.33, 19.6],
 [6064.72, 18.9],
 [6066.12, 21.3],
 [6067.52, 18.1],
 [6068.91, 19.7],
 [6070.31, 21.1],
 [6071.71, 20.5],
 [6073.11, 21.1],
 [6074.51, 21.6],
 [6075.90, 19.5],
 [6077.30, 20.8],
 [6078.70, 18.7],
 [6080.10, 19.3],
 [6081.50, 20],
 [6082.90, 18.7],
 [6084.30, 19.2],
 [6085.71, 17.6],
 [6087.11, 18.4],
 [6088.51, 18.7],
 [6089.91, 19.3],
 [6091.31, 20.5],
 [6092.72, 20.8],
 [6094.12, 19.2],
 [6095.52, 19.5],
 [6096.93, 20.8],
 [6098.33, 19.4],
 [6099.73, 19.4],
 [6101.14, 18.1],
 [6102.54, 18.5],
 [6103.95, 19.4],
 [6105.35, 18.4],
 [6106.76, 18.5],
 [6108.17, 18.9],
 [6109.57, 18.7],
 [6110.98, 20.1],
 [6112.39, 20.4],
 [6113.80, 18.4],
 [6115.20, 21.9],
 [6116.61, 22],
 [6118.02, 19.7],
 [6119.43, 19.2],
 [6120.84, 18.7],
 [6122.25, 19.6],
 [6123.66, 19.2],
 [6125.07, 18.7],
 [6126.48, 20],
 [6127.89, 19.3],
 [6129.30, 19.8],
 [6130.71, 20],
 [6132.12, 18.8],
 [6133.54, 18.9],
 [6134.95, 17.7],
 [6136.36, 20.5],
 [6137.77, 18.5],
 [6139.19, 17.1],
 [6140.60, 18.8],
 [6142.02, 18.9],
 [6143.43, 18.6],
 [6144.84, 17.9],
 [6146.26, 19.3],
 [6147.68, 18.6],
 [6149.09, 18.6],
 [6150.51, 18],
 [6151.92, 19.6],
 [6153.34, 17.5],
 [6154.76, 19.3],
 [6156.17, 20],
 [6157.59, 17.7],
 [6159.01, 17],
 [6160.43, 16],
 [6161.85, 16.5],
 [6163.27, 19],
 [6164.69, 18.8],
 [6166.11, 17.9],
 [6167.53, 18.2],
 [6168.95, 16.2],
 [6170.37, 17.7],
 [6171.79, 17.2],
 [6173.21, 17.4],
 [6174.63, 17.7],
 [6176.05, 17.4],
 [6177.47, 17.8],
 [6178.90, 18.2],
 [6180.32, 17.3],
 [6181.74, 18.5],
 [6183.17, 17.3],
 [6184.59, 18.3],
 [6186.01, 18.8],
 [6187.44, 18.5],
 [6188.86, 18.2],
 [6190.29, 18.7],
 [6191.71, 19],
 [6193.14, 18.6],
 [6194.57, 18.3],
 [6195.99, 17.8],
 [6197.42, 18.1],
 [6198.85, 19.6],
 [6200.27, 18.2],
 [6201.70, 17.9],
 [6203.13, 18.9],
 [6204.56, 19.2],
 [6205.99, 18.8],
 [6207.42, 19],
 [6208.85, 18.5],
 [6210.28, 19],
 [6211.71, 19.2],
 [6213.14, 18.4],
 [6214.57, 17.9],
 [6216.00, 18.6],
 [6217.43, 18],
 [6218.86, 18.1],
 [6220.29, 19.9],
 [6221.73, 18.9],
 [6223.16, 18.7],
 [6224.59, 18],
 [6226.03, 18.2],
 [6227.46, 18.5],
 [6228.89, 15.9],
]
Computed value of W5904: 0.09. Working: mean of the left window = 19.1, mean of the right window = 18.9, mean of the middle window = 17.6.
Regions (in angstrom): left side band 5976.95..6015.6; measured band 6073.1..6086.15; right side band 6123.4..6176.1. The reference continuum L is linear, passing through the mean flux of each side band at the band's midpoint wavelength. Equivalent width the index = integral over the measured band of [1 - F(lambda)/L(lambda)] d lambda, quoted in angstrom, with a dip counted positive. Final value -0.7 angstrom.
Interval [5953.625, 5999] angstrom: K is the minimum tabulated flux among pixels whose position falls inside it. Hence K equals 16.9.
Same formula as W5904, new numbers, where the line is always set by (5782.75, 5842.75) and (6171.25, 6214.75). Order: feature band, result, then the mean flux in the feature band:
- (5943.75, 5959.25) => 0.01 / 18.8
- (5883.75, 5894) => 0.20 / 15.8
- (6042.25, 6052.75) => -0.06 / 19.8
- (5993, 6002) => -0.06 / 19.9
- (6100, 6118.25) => -0.05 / 19.5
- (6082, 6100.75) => -0.04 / 19.3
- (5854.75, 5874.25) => 0.01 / 18.9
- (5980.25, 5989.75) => 0.01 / 18.6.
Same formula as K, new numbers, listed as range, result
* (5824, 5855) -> 18.8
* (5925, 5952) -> 18.2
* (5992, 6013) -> 17.2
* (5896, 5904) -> 14.5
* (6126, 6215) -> 16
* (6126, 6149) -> 17.1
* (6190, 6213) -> 17.8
